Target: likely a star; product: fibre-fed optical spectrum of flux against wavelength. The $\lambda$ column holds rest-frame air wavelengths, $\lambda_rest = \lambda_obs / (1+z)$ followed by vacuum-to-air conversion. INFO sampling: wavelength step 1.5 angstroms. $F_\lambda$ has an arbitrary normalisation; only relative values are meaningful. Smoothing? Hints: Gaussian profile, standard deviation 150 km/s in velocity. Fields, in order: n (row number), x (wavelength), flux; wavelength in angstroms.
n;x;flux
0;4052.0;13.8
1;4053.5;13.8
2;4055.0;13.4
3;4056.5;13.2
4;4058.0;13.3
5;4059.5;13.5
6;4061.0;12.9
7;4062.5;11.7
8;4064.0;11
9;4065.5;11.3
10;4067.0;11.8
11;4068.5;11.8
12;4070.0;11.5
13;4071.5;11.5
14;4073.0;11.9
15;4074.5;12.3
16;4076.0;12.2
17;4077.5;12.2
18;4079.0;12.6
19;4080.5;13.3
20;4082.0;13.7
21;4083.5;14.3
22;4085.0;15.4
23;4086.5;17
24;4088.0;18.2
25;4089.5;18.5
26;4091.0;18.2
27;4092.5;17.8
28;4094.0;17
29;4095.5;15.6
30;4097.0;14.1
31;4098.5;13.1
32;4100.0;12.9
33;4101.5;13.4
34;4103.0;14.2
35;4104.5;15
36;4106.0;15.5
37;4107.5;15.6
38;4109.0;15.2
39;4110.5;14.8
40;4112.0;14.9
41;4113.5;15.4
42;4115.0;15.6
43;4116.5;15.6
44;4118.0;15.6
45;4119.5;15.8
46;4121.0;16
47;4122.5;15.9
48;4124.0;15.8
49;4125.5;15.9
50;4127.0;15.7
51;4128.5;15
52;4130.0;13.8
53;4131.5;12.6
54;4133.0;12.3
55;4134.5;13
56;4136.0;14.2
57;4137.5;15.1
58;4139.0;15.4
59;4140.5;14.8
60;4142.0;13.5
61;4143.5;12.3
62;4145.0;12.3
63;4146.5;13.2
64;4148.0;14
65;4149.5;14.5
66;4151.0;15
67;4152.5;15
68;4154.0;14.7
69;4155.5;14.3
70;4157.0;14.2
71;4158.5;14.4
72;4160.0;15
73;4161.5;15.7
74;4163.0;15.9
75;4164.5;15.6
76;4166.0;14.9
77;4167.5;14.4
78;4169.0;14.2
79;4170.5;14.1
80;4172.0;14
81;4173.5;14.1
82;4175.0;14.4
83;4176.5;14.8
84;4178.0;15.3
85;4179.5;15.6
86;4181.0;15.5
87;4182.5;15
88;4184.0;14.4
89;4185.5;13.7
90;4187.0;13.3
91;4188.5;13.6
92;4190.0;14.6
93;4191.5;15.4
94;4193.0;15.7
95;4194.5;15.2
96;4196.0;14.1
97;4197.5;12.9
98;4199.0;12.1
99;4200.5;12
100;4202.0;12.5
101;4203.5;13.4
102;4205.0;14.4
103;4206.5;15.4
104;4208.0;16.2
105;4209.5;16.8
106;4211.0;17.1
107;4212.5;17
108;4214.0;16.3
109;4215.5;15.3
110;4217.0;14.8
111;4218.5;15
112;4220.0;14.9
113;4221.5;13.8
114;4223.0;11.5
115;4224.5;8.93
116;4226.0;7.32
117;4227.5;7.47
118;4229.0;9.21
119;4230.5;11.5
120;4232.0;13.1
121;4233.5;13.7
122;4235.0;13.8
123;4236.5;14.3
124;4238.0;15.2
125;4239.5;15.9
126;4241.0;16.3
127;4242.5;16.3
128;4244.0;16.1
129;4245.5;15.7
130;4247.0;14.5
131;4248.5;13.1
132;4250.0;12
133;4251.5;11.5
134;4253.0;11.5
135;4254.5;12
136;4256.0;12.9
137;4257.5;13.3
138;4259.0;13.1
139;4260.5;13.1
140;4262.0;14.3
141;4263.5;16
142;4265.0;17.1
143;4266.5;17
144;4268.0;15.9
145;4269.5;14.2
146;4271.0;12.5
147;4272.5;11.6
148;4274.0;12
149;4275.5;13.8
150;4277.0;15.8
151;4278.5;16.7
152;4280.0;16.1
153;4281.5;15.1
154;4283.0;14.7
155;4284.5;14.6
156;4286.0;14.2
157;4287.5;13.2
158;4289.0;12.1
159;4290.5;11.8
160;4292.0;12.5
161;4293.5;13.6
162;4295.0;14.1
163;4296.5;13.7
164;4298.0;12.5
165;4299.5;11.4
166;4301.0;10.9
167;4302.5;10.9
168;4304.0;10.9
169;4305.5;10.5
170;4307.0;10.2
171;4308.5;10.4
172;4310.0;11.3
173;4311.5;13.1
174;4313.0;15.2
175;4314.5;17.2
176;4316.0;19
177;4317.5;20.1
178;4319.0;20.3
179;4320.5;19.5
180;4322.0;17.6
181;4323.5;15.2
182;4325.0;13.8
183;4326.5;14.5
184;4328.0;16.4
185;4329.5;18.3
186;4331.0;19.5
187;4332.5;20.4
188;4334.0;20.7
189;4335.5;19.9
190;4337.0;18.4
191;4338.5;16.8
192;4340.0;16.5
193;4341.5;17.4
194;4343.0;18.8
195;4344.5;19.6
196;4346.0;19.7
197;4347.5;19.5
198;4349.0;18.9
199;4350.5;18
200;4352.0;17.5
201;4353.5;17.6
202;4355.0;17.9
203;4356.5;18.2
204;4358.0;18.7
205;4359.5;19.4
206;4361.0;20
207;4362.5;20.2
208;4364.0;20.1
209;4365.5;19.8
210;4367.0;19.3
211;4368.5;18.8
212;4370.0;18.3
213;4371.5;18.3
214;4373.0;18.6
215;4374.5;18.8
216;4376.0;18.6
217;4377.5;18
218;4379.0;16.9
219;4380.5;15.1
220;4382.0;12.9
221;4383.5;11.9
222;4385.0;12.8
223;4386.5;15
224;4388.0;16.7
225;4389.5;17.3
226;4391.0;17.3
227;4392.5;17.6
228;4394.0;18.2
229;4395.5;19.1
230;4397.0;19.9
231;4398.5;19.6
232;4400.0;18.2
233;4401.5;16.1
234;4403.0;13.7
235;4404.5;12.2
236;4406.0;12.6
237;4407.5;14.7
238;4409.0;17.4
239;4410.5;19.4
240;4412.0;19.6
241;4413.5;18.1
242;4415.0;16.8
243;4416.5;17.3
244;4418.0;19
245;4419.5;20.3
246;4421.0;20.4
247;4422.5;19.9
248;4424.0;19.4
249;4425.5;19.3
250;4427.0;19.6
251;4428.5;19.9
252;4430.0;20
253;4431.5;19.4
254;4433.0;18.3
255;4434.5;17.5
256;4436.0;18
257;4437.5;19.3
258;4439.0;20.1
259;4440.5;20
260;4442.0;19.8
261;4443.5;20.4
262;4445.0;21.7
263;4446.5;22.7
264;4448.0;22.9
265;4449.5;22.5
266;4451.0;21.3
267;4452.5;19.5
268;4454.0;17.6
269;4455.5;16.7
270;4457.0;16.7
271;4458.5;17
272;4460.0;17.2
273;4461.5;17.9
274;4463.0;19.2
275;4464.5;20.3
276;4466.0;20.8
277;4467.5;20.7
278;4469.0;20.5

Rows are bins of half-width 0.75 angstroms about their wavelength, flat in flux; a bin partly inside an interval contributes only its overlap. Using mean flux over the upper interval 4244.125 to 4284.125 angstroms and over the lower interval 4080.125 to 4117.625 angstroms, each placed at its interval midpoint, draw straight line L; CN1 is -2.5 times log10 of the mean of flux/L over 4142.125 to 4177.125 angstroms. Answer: 0.04 mag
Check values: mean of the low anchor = 15.4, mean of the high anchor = 14.1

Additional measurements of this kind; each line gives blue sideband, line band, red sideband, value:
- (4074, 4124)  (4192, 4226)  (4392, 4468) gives 0.150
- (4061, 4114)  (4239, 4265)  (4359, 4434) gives 0.146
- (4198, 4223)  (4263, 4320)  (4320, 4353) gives 0.198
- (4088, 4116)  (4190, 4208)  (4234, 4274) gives 0.044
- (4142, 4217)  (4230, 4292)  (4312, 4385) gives 0.152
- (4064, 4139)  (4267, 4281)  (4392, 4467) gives 0.165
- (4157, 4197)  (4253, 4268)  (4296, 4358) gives 0.100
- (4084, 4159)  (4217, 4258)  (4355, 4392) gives 0.233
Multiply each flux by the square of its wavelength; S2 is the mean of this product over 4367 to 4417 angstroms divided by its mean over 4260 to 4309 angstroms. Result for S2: 1.3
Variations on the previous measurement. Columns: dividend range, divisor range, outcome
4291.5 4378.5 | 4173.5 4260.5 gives 1.28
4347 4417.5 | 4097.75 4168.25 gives 1.34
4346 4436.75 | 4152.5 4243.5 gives 1.38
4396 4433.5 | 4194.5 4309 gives 1.44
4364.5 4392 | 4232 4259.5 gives 1.29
